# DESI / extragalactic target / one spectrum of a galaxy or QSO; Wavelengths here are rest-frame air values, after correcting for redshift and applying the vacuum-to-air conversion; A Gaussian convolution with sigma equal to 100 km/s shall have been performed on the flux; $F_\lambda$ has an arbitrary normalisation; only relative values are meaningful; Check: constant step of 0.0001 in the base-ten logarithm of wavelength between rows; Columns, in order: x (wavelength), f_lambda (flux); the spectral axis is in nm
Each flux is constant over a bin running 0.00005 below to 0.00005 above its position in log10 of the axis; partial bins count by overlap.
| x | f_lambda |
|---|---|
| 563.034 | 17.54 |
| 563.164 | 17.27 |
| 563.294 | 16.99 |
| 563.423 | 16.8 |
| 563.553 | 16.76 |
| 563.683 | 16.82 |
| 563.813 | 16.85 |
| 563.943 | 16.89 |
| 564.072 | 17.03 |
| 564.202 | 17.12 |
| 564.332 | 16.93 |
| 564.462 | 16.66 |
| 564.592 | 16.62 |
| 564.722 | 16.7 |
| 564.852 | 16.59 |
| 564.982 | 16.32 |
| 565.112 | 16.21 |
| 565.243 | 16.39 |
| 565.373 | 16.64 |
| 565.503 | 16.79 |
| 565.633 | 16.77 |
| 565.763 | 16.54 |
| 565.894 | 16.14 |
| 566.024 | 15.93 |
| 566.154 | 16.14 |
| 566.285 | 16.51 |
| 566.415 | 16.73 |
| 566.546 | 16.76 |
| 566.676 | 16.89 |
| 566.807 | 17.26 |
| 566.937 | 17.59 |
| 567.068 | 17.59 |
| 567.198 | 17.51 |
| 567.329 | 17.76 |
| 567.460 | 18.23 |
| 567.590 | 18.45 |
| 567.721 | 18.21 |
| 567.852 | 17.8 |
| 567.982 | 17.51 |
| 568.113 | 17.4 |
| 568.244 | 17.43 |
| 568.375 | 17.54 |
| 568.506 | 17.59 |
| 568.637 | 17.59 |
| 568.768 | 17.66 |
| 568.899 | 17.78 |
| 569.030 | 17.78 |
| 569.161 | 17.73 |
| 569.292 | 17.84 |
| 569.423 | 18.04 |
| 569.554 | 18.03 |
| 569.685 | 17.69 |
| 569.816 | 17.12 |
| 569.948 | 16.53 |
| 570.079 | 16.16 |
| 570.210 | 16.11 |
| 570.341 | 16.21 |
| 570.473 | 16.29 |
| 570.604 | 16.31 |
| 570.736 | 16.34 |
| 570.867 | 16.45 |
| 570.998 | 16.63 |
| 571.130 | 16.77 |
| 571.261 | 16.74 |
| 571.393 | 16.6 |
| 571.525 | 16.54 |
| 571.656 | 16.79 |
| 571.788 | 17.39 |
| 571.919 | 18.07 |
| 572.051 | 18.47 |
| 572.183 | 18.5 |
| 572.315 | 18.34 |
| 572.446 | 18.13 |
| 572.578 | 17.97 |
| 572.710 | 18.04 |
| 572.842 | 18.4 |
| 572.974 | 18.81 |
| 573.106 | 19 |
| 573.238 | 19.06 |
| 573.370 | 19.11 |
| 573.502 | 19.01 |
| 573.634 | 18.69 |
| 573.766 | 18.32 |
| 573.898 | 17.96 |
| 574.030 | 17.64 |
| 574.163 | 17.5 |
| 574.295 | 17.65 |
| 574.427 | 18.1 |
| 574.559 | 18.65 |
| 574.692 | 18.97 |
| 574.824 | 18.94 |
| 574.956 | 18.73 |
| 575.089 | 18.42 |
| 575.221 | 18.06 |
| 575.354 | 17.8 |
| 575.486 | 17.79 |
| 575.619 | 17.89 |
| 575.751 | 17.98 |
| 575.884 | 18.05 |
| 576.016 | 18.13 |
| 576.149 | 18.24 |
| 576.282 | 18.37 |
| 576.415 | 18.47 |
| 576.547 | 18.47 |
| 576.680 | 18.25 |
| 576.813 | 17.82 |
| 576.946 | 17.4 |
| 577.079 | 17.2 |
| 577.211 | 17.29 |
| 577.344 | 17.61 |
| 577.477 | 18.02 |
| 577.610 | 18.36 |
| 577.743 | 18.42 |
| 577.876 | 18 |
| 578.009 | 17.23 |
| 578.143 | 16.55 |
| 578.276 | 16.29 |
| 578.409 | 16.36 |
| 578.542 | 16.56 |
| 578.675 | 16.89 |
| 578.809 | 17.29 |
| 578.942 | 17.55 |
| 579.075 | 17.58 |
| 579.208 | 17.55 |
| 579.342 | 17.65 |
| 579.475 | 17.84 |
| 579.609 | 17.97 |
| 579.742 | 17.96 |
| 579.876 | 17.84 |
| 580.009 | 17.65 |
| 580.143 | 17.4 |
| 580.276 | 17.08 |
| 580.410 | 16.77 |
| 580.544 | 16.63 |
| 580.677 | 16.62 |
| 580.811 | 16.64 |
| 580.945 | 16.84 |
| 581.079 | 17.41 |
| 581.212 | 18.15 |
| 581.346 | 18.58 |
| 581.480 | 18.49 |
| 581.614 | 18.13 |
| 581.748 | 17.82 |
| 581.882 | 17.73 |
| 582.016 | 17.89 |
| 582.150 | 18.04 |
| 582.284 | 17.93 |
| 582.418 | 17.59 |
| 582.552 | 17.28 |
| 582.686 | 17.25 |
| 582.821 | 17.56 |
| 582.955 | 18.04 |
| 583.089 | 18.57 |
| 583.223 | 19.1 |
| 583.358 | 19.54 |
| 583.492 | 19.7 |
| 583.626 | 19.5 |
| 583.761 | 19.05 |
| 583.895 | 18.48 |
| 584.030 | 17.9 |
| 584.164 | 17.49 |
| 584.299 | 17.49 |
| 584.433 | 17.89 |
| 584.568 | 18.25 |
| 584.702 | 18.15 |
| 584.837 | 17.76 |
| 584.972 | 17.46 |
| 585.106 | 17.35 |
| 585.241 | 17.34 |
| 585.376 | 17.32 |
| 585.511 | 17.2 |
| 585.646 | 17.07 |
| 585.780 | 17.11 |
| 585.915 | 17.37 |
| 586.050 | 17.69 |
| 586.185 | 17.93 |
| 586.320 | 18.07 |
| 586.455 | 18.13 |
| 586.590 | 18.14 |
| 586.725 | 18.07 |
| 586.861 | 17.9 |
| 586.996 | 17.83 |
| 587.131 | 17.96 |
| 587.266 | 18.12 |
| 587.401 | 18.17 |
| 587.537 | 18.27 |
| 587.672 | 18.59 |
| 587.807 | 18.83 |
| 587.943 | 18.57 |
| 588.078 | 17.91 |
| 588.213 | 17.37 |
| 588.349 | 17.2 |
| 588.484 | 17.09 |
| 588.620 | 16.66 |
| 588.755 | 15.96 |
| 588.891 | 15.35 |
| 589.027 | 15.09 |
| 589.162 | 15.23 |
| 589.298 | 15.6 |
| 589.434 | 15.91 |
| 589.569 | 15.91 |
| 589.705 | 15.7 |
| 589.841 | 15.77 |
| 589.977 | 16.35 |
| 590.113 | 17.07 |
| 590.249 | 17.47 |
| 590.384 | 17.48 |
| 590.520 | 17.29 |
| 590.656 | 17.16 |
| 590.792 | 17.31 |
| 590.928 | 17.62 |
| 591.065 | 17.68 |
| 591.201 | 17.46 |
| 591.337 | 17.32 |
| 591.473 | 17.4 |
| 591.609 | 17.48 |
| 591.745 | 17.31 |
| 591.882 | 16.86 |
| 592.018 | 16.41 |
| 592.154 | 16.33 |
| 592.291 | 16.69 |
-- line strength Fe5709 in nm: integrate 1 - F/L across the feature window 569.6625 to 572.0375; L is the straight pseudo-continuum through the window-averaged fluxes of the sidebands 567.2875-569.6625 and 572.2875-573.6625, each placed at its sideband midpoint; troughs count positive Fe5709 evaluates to 0.195 nm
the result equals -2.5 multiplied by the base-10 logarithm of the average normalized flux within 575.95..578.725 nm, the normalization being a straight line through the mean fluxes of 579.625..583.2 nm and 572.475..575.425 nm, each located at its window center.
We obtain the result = 0.03 mag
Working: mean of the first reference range 18.4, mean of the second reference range 17.6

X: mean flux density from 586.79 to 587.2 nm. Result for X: 17.9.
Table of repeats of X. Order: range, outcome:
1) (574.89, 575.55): 18.2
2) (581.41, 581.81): 18.1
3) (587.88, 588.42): 17.8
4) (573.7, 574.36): 17.8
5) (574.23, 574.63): 18.1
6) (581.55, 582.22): 17.9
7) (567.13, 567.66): 18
